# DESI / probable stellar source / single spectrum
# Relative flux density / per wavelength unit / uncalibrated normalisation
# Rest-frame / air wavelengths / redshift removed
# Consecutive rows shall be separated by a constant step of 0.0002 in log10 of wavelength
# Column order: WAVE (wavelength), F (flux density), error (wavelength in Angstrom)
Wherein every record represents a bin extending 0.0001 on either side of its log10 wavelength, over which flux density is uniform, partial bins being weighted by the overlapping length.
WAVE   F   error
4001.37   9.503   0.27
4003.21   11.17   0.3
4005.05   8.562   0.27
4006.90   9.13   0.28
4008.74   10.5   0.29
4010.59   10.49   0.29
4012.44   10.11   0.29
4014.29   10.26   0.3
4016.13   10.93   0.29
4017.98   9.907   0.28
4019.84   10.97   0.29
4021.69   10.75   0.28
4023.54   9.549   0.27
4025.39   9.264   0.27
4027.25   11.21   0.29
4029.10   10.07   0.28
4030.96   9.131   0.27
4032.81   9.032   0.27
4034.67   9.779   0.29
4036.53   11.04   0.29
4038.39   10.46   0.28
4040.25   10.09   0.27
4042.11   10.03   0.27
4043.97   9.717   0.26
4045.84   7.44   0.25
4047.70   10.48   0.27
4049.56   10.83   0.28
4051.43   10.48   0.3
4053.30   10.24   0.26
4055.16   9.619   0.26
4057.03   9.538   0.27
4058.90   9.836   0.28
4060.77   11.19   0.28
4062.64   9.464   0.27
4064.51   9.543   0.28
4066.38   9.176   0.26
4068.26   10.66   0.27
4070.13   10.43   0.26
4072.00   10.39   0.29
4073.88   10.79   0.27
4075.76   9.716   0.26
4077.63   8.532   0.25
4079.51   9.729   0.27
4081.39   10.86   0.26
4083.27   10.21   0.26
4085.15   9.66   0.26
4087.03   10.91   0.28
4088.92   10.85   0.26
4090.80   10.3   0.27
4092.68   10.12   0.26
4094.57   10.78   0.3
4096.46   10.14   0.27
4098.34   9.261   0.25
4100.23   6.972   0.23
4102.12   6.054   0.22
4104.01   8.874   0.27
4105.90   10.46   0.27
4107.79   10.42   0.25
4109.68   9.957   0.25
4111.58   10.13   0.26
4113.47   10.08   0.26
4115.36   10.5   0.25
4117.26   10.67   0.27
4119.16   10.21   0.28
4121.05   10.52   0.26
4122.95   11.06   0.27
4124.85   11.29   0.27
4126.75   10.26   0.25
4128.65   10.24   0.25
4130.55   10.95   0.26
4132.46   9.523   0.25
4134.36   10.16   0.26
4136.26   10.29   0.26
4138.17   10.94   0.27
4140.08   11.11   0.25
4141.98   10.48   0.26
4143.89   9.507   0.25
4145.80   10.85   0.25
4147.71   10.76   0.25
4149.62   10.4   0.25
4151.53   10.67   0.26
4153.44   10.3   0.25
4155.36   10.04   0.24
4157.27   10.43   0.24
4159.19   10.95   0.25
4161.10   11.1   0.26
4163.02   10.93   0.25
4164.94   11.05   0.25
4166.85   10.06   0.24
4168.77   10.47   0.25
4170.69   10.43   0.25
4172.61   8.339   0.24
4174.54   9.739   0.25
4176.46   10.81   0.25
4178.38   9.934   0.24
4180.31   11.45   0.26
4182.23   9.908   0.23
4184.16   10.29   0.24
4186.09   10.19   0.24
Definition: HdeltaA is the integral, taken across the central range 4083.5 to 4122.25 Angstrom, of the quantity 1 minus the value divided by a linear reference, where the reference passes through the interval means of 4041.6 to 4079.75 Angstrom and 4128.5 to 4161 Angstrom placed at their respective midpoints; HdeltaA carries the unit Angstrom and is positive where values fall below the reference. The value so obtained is 1.2 Angstrom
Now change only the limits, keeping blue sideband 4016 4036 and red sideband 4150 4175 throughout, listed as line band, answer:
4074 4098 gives 0.07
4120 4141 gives -0.59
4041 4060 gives 0.49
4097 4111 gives 1.77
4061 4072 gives 0.16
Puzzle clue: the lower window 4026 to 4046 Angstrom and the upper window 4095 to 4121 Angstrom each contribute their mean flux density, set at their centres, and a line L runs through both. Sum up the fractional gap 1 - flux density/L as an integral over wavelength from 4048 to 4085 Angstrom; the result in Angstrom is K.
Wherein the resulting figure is -1.1 Angstrom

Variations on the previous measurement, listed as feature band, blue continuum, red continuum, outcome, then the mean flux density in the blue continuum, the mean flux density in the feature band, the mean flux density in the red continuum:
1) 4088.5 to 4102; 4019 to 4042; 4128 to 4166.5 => 1.09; 10.1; 9.51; 10.5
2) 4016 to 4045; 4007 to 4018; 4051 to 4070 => 0.29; 10.3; 10.1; 9.98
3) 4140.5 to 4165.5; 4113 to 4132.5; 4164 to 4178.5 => -0.74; 10.5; 10.6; 10.1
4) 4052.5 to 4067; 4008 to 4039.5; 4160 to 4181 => 0.58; 10.2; 9.84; 10.4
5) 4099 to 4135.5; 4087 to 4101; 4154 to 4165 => 0.98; 9.88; 9.91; 10.7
